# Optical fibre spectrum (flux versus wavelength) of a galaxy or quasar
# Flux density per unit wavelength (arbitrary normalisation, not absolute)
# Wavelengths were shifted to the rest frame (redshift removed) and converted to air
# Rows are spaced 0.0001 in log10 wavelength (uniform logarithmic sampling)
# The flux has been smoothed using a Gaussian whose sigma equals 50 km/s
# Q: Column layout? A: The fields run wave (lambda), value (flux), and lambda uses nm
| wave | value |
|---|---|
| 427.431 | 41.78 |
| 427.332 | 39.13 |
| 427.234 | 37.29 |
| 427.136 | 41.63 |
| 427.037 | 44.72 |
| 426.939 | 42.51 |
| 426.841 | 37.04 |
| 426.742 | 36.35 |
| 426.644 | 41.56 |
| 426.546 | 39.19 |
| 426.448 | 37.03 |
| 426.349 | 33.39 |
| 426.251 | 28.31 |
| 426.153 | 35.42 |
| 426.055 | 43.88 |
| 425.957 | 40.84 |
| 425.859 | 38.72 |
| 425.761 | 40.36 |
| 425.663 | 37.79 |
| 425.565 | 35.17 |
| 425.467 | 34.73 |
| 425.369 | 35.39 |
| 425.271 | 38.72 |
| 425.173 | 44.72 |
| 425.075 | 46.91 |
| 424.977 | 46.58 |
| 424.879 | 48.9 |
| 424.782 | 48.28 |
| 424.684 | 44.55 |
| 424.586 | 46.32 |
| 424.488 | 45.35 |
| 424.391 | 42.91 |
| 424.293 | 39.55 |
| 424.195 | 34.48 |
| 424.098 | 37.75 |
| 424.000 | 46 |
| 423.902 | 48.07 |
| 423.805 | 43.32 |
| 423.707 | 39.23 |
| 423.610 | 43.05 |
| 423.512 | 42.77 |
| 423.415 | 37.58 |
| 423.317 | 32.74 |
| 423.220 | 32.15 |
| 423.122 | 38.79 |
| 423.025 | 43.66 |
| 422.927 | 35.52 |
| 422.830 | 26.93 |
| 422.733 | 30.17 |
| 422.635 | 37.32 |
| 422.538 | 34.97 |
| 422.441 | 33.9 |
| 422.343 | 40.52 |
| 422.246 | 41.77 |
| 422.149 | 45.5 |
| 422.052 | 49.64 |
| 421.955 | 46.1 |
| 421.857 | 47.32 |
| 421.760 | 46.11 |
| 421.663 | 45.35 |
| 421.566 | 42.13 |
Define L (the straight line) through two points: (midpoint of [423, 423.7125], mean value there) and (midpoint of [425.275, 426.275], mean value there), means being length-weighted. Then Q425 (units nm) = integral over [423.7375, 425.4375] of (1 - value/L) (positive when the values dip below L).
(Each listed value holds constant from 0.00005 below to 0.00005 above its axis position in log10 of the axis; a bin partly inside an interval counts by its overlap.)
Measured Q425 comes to -0.24 nm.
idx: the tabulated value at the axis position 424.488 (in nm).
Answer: 45.35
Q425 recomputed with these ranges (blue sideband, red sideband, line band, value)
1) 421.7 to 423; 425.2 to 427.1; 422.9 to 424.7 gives -0.07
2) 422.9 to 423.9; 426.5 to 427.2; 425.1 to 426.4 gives 0.08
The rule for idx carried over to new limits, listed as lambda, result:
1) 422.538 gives 34.97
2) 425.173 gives 44.72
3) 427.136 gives 41.63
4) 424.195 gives 34.48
